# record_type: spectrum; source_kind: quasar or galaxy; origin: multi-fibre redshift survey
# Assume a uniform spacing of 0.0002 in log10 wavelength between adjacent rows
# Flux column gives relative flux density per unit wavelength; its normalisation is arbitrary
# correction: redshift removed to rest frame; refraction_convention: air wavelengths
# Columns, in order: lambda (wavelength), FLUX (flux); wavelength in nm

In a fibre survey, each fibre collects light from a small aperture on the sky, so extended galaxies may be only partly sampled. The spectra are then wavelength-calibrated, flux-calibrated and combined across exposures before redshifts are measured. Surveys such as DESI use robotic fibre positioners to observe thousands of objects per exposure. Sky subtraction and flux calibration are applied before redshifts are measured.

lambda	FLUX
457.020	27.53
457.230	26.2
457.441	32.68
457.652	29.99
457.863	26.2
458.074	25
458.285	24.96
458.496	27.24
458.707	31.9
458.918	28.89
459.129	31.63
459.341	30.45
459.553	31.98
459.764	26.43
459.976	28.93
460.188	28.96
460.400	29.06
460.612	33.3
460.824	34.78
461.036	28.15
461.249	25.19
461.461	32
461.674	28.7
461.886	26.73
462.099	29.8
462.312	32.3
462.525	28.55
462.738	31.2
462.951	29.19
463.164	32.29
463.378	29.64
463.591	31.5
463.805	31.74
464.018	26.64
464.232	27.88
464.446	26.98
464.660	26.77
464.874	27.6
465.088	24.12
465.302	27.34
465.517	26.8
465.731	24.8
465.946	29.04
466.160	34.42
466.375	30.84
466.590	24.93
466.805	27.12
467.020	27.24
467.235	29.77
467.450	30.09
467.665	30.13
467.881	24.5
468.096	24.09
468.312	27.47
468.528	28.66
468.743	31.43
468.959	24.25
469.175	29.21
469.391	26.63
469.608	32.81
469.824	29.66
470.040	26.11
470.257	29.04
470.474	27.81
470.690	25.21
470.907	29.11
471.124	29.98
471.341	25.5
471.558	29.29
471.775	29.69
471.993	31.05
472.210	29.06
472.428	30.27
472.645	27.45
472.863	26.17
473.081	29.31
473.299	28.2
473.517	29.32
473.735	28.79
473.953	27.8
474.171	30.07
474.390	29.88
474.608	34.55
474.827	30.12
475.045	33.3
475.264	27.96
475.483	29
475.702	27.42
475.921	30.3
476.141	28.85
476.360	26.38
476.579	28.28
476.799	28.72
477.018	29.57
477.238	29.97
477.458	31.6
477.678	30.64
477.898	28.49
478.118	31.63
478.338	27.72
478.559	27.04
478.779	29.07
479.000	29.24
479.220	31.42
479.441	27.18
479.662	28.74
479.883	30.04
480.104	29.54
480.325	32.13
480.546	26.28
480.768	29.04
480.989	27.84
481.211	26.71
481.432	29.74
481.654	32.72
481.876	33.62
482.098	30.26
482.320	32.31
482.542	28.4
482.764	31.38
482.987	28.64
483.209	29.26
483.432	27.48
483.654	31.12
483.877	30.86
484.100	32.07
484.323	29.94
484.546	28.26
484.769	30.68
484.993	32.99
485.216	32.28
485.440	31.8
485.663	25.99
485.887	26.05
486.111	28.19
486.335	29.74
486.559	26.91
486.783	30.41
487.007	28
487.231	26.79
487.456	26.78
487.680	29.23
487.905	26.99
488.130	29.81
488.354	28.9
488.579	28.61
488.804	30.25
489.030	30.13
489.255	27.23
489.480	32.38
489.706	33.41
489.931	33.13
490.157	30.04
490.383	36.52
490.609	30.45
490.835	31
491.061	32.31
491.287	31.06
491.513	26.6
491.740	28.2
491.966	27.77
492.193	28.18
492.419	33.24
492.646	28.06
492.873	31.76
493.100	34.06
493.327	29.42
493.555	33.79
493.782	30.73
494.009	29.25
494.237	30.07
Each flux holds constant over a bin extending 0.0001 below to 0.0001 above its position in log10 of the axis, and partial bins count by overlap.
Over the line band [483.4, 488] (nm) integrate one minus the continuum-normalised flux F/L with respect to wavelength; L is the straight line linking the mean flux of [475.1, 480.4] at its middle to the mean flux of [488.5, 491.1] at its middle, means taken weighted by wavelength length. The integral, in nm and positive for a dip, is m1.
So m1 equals 0.21 nm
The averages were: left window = 29.2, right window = 31.3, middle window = 29.2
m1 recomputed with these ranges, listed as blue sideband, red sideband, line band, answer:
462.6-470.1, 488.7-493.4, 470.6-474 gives 0.05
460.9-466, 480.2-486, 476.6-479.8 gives 0.03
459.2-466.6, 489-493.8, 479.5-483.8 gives 0.08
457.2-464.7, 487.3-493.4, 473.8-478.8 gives 0.05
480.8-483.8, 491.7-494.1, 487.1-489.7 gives 0.11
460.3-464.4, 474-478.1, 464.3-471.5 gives 0.47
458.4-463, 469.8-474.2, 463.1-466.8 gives 0.12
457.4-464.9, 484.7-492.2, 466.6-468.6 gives 0.13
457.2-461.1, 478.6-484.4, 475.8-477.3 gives 0.04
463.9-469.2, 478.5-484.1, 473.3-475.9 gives -0.09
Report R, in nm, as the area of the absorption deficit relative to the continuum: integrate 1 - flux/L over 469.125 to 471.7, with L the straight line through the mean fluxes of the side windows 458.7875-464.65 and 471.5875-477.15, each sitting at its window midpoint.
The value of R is 0.09 nm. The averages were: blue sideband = 29.7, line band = 28.4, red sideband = 29.3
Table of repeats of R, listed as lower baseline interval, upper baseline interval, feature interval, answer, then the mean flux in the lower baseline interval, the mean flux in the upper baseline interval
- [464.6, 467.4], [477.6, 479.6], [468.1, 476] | -0.118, 27.8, 29.1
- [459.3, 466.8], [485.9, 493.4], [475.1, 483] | 0.027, 29.1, 29.8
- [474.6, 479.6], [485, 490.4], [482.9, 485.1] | -0.050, 29.4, 29.5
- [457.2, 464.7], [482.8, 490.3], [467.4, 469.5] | 0.130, 29.3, 29.6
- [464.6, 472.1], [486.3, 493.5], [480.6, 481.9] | -0.015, 28.1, 30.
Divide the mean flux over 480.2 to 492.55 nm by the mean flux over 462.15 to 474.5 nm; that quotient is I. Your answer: 1.04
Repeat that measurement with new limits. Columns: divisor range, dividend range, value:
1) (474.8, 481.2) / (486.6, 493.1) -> 1.03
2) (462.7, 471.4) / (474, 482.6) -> 1.05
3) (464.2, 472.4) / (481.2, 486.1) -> 1.07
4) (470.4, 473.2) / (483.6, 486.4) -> 1.05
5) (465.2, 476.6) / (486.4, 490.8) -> 1.04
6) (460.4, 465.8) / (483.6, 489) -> 1.01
